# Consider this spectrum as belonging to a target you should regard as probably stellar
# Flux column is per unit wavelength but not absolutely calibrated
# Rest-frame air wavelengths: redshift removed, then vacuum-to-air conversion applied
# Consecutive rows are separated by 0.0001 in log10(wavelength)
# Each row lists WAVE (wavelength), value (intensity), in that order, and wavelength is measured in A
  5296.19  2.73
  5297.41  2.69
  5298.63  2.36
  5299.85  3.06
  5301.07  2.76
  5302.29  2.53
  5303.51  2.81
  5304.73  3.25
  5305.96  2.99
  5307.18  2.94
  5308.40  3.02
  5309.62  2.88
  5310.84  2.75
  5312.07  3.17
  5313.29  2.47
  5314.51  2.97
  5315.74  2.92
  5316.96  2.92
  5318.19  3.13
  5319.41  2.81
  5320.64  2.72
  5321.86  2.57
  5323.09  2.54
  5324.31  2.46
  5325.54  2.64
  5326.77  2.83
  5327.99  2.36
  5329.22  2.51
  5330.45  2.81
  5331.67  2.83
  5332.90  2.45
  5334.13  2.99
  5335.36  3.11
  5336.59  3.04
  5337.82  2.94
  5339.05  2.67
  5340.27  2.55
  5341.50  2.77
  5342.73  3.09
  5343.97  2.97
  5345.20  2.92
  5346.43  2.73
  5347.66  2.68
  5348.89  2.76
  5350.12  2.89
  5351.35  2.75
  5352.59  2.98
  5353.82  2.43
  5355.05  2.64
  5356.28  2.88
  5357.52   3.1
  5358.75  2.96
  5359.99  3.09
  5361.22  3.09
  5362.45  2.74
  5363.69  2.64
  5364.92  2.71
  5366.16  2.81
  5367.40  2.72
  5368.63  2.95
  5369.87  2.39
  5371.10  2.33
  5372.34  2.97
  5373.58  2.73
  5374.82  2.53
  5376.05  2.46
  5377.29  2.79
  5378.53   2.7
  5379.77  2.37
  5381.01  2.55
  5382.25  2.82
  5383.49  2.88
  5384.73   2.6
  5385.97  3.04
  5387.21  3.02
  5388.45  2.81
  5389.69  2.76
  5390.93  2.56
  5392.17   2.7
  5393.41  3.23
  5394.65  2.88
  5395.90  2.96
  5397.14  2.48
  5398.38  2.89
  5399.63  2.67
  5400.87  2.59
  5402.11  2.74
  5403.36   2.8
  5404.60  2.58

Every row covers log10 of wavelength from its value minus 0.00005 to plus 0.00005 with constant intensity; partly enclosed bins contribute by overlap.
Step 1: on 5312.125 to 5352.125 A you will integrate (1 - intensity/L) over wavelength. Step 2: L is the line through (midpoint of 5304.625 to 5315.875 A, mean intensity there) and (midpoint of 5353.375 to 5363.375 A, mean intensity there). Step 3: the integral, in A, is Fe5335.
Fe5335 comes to 1.6 A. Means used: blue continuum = 2.92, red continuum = 2.87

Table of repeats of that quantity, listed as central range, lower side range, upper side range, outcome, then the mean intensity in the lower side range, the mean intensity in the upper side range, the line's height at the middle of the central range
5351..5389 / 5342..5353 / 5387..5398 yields 1.1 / 2.86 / 2.82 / 2.84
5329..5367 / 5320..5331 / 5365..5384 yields -2.8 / 2.6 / 2.67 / 2.63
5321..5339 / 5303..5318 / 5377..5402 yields 1.1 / 2.93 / 2.76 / 2.89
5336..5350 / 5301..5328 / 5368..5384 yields -0.5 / 2.81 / 2.65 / 2.74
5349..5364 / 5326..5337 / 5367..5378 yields -0.9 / 2.76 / 2.65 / 2.7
